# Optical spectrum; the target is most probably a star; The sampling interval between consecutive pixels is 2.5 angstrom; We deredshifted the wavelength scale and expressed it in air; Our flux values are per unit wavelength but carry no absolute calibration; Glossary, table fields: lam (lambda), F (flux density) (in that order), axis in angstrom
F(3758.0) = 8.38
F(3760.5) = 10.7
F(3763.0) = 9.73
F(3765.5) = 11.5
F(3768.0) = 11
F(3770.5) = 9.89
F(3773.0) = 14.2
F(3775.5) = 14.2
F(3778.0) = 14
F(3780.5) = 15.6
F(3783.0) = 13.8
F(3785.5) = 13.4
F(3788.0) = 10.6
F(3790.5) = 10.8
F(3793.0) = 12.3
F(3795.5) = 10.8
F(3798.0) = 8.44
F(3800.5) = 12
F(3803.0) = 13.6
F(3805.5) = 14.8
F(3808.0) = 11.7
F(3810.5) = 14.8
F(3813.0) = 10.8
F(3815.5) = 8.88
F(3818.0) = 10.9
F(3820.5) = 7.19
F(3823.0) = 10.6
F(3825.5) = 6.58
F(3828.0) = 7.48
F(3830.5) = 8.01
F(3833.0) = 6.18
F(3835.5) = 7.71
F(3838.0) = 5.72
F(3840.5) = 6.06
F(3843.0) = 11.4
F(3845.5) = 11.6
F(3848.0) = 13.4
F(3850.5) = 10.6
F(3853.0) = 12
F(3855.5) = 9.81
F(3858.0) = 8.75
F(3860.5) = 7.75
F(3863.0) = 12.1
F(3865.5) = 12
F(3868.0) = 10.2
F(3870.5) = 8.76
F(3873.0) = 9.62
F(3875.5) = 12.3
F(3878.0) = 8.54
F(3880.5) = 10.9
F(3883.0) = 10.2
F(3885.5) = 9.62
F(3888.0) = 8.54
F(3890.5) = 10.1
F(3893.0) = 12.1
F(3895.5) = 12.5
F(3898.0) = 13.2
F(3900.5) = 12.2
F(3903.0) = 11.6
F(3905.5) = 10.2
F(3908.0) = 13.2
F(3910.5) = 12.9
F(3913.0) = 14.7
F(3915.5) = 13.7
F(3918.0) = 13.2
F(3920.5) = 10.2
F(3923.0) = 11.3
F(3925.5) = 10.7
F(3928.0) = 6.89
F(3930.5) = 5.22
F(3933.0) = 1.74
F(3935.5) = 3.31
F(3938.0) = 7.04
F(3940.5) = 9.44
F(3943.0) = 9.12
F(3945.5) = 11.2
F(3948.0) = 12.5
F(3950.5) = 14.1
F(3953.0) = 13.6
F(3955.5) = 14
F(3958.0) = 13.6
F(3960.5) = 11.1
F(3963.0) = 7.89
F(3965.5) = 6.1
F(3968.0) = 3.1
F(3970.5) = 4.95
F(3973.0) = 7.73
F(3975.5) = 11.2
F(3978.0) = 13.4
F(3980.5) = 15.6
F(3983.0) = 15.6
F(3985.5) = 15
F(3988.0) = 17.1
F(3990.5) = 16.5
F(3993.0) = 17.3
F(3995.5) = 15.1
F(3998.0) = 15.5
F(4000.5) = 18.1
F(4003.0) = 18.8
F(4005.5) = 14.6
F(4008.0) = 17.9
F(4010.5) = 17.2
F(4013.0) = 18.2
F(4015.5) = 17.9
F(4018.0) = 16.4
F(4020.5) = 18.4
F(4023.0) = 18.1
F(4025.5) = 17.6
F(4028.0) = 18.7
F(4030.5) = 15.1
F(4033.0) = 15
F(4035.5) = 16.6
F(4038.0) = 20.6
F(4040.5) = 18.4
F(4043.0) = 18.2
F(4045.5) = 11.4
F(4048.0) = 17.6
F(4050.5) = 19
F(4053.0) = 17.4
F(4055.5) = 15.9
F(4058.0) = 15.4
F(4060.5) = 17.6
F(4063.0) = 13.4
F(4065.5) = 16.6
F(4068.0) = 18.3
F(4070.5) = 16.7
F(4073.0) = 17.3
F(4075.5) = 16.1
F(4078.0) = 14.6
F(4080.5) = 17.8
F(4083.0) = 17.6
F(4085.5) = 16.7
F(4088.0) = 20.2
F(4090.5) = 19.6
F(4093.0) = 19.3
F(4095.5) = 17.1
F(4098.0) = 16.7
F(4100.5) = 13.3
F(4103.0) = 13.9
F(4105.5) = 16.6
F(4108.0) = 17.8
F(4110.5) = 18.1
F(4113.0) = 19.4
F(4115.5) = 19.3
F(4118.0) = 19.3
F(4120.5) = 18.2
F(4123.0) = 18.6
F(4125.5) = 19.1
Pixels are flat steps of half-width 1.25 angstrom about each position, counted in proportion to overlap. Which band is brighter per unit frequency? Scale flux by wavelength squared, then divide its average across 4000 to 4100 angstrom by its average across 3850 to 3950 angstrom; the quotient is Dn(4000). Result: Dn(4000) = 1.8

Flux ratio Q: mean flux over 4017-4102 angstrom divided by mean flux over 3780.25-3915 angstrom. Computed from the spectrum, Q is 1.59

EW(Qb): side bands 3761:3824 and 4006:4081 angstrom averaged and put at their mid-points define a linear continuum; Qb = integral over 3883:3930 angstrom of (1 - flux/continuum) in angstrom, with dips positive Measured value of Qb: 9.2 angstrom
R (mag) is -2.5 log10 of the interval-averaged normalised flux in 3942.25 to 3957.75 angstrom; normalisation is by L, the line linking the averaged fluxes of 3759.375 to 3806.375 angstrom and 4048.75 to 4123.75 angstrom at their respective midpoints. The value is 0.19 mag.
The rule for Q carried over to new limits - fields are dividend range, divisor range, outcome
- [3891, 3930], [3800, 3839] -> 1.20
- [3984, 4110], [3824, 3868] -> 1.82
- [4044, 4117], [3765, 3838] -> 1.54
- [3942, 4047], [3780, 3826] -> 1.27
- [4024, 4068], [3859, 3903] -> 1.58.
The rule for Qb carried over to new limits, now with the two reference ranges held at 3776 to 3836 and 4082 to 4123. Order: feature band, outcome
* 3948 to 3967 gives 3.89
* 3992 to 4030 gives -3.98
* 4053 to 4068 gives 0.57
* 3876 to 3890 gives 3.27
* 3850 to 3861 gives 2.01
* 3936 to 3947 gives 4.06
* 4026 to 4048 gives -0.82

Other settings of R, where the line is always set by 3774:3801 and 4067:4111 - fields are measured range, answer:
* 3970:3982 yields 0.36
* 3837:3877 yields 0.31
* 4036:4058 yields -0.05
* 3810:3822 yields 0.24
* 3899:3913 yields 0.16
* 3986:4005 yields -0.08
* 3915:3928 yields 0.27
